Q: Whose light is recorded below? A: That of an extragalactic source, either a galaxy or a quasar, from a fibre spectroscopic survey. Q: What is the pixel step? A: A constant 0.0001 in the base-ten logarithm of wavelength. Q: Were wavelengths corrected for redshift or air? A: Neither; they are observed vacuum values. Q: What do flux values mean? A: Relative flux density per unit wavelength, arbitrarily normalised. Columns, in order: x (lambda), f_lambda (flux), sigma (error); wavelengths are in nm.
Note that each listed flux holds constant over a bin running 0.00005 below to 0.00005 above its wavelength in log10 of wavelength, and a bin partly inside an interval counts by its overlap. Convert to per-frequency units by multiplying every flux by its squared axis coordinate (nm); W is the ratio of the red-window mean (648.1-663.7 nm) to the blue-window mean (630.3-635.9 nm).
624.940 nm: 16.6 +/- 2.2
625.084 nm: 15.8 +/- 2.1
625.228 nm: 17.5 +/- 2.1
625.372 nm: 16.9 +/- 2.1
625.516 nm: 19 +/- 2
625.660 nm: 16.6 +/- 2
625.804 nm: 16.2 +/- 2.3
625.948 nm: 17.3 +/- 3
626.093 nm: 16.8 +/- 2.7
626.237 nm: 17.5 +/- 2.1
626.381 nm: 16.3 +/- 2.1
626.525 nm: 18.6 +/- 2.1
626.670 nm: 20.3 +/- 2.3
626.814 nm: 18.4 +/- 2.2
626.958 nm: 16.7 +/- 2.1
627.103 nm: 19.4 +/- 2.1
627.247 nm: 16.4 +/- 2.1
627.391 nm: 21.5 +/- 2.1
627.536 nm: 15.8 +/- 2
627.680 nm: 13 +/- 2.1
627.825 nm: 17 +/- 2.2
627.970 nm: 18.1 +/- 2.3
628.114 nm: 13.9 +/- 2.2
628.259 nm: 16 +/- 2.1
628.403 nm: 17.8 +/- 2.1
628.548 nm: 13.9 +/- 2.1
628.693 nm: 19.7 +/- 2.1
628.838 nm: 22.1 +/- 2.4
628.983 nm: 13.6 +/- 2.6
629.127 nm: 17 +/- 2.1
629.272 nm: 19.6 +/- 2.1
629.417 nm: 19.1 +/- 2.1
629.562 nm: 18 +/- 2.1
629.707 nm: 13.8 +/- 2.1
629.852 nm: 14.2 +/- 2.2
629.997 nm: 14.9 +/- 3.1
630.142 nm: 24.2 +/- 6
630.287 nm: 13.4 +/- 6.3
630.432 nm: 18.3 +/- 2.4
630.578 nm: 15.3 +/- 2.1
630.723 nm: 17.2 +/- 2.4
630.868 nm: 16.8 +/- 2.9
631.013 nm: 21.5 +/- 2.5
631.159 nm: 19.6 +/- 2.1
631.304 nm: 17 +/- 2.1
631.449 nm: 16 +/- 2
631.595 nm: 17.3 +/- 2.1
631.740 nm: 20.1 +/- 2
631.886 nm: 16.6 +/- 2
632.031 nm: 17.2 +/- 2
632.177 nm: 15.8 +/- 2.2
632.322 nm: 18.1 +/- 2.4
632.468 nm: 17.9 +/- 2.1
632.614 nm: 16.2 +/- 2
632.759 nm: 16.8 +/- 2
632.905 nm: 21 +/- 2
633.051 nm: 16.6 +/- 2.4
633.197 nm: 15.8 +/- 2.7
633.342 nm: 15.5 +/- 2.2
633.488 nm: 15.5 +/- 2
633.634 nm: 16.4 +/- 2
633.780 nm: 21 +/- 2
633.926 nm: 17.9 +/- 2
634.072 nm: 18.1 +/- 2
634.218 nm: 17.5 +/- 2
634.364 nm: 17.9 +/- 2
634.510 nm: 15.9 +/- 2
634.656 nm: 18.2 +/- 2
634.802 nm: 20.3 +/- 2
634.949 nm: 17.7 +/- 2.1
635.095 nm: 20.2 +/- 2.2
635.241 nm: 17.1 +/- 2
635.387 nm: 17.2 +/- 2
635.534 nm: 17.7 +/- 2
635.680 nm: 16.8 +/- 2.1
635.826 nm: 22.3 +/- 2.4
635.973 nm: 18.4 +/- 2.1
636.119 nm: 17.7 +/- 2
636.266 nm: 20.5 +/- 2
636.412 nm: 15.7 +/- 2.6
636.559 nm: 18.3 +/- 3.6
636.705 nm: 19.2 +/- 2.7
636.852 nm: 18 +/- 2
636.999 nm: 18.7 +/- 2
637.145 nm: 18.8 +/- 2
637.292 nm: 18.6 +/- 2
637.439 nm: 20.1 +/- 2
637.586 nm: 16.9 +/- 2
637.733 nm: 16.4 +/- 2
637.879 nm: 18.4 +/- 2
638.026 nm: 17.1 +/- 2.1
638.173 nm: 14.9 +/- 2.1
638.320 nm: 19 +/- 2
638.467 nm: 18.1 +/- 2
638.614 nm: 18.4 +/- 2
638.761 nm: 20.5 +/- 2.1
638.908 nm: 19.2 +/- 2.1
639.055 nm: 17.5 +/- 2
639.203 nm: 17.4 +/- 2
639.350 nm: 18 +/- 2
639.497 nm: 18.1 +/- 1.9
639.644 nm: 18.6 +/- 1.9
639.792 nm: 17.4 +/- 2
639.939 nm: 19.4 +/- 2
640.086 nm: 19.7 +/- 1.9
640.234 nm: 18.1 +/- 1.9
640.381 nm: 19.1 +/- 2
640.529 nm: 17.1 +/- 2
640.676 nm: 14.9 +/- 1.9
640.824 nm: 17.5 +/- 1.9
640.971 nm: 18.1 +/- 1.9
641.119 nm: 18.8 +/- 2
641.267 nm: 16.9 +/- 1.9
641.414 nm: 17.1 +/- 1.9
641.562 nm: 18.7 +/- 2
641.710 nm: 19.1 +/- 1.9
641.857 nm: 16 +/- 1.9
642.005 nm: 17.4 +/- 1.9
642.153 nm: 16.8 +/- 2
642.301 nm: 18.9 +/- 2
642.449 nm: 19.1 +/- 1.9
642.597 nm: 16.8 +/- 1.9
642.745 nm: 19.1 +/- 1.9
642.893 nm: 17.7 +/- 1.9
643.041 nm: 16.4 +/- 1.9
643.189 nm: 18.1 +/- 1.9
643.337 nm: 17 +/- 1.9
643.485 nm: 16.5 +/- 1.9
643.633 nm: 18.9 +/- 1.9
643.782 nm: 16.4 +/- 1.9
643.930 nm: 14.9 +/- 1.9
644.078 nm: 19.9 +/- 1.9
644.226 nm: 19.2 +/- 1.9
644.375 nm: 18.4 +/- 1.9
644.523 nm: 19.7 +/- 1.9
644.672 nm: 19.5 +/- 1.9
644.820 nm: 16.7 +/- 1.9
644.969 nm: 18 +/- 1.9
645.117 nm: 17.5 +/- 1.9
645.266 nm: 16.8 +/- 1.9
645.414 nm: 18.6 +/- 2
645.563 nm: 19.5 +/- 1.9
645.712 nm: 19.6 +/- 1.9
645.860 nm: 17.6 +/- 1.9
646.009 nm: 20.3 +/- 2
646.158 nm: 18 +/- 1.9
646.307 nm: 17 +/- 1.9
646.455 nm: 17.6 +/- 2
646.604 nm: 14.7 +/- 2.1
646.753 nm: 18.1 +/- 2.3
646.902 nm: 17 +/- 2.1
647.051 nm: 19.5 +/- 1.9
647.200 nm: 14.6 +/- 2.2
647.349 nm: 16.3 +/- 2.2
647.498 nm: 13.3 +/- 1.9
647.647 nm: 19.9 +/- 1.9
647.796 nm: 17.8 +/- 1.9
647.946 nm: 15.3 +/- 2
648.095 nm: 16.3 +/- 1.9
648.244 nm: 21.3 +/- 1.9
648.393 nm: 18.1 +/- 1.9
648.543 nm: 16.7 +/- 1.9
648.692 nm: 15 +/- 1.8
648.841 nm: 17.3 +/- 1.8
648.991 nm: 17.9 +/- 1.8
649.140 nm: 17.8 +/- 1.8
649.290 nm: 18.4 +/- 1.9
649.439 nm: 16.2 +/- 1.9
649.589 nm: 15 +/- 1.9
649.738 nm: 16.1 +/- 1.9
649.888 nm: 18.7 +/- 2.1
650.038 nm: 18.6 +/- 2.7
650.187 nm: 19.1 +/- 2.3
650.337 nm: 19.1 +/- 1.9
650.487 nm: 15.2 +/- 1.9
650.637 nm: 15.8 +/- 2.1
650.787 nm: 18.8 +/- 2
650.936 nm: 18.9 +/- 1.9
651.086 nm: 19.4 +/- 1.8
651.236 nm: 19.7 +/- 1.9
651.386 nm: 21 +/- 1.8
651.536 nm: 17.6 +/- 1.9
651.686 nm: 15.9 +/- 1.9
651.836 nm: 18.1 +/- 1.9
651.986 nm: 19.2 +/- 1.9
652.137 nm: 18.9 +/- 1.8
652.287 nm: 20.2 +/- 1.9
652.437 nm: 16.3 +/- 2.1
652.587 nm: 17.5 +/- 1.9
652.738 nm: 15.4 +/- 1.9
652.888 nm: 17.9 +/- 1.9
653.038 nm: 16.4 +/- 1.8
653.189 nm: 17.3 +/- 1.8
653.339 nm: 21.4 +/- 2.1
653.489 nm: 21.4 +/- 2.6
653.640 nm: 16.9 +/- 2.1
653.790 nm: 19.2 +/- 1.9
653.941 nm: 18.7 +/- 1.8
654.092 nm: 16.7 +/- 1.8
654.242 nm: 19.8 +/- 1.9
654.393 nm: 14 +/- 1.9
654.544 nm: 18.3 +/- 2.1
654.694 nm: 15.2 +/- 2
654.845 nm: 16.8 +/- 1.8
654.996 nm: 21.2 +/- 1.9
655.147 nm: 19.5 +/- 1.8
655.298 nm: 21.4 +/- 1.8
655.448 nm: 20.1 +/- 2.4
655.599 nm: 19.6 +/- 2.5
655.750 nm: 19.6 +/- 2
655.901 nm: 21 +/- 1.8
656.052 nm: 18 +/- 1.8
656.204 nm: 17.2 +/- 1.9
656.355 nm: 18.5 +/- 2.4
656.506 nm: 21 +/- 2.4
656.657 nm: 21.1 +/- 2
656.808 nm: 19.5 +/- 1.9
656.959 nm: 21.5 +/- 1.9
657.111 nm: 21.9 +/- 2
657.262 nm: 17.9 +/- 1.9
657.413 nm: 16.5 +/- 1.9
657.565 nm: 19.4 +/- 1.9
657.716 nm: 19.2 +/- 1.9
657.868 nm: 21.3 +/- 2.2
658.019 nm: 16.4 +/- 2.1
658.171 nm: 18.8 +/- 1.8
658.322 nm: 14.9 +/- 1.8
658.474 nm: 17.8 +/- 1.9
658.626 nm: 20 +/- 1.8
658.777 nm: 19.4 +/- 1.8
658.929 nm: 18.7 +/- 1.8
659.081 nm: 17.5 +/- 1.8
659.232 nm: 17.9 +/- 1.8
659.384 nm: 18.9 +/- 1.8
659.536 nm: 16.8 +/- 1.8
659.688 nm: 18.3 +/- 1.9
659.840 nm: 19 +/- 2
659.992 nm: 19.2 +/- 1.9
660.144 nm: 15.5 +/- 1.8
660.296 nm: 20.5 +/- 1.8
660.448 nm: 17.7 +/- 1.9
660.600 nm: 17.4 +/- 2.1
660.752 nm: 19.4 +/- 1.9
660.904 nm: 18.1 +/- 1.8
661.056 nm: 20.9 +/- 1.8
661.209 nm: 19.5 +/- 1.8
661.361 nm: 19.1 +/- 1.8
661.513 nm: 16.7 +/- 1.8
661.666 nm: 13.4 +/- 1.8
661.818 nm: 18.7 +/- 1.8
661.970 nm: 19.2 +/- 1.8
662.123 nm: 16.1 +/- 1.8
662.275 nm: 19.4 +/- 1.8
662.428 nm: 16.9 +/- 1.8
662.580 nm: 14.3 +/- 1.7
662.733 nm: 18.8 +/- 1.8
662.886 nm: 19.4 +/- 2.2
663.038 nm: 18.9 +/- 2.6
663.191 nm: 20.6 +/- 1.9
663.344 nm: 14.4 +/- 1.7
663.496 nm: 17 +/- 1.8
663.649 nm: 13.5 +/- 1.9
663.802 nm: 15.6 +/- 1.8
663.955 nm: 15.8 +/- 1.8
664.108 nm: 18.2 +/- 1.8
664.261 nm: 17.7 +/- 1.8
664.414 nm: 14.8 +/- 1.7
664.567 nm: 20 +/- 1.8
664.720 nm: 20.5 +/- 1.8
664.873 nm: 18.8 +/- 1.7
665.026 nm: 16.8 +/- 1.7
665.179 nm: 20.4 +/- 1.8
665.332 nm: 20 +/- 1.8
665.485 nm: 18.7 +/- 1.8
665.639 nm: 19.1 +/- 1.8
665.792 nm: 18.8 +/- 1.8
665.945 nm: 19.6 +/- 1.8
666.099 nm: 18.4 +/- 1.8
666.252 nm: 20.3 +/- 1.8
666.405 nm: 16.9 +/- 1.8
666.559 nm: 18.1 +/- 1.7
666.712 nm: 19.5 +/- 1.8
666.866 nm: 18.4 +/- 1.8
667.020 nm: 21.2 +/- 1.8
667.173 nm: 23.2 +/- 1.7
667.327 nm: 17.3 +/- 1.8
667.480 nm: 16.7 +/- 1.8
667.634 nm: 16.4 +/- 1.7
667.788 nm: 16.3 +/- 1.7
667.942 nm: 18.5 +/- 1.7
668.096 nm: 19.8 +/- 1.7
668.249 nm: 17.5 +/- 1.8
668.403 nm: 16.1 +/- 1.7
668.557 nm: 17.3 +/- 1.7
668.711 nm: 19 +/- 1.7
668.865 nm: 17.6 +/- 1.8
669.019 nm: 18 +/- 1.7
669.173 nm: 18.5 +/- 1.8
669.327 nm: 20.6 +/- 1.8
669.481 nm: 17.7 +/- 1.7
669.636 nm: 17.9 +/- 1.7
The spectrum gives 1.1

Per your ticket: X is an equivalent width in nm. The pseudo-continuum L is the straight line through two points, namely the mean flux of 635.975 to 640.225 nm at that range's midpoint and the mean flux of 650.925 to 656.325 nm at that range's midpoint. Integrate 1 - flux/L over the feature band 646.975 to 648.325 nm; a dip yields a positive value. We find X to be 0.09 nm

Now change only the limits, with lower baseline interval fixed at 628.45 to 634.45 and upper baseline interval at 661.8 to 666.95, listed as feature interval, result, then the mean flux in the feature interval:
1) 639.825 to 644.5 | -0.053 nm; 17.8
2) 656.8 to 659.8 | -0.115 nm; 18.6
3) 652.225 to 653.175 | 0.031 nm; 17.2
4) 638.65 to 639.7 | -0.054 nm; 18.5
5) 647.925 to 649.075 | 0.027 nm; 17.3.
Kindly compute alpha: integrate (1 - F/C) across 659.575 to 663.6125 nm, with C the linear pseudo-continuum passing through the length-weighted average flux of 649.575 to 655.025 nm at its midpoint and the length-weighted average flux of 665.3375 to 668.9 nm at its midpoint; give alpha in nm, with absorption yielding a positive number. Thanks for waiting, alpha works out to 0.08 nm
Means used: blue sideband 18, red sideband 18.5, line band 18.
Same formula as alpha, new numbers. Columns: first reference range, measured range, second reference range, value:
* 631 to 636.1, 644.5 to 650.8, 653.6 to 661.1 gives 0.28 nm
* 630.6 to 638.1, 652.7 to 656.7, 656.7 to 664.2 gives -0.14 nm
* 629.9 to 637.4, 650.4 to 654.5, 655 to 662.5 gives 0.10 nm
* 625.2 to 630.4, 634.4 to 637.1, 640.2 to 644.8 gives -0.12 nm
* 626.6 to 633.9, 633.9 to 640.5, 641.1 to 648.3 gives -0.27 nm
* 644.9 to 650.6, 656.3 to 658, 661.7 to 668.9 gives -0.18 nm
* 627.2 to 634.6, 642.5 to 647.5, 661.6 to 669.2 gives -0.04 nm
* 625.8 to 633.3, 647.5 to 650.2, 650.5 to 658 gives 0.15 nm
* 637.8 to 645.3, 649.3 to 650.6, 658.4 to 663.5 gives 0.05 nm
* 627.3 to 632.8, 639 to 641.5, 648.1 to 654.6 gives -0.05 nm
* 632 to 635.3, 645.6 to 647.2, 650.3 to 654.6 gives 0.01 nm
